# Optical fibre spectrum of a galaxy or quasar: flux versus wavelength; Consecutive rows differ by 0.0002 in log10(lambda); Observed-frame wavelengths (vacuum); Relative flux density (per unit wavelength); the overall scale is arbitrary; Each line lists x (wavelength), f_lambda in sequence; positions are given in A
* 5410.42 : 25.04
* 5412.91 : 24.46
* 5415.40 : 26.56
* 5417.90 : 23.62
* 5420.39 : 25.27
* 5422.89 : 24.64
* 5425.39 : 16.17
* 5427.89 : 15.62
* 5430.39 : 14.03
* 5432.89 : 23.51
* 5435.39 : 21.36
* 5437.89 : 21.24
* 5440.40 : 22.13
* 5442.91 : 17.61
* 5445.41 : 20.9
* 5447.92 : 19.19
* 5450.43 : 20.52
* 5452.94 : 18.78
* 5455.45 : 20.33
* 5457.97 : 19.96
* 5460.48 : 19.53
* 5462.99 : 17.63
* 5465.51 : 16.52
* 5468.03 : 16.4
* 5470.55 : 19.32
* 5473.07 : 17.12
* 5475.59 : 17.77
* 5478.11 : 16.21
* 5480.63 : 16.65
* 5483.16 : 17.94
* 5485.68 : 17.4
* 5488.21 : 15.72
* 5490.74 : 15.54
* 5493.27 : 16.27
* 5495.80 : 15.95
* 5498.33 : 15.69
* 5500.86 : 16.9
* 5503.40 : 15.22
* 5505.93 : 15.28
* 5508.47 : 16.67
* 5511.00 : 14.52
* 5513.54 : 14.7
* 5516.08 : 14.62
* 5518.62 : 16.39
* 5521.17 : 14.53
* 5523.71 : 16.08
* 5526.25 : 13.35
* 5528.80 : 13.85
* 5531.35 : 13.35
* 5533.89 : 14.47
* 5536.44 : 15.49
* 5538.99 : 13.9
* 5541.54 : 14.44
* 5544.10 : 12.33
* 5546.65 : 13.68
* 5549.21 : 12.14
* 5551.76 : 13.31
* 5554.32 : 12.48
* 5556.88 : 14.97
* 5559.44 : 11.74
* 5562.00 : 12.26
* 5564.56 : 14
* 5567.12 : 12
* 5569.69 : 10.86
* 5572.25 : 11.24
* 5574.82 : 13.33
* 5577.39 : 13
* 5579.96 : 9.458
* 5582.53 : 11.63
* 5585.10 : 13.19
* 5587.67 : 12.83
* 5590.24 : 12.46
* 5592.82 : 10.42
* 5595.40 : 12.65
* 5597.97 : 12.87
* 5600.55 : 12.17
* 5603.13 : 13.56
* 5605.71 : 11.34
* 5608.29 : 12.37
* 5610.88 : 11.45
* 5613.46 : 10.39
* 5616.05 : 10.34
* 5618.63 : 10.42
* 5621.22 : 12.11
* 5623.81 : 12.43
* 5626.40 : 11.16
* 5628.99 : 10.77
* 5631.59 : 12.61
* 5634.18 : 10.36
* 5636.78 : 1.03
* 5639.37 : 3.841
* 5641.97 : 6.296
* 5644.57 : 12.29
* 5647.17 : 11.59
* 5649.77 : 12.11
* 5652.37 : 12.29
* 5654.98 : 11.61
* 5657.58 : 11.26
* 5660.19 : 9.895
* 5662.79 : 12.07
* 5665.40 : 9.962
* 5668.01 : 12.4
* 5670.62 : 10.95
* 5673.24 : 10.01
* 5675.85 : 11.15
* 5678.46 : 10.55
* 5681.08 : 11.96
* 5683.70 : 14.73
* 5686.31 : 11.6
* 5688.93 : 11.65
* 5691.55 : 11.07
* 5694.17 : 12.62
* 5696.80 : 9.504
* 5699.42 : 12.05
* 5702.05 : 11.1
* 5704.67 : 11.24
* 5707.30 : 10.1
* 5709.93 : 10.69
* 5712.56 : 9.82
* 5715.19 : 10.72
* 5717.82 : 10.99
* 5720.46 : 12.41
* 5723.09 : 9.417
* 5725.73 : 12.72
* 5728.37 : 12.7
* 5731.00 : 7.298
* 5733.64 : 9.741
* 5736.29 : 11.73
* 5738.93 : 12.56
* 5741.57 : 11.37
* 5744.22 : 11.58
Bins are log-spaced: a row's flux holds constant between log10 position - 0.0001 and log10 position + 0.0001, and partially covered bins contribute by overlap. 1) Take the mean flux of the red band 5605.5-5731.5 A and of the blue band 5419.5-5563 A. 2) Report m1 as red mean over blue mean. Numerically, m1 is 0.7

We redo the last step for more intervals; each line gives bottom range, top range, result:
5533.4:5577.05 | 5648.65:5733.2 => 0.86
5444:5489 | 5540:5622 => 0.67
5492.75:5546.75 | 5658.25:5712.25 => 0.75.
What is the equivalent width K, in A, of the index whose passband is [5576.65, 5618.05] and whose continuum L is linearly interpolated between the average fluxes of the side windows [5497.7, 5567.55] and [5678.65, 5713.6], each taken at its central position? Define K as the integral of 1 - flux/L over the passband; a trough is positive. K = 4.0 A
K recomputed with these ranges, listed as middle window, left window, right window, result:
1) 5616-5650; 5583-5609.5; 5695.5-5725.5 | 6.17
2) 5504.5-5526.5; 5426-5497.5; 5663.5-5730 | 1.88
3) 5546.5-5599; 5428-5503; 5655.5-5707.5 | 8.45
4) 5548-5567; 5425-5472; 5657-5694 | 3.02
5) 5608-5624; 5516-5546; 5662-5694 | 1.90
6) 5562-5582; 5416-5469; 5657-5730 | 4.45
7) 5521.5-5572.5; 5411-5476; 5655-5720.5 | 9.30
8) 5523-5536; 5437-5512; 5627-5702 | 1.19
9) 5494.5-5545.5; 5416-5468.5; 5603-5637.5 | 3.34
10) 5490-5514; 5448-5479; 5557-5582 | 0.60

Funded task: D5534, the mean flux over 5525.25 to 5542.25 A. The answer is 14.1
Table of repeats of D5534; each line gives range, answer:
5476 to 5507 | 16.3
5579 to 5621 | 11.8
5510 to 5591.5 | 13.3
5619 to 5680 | 10.4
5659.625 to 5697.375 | 11.4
